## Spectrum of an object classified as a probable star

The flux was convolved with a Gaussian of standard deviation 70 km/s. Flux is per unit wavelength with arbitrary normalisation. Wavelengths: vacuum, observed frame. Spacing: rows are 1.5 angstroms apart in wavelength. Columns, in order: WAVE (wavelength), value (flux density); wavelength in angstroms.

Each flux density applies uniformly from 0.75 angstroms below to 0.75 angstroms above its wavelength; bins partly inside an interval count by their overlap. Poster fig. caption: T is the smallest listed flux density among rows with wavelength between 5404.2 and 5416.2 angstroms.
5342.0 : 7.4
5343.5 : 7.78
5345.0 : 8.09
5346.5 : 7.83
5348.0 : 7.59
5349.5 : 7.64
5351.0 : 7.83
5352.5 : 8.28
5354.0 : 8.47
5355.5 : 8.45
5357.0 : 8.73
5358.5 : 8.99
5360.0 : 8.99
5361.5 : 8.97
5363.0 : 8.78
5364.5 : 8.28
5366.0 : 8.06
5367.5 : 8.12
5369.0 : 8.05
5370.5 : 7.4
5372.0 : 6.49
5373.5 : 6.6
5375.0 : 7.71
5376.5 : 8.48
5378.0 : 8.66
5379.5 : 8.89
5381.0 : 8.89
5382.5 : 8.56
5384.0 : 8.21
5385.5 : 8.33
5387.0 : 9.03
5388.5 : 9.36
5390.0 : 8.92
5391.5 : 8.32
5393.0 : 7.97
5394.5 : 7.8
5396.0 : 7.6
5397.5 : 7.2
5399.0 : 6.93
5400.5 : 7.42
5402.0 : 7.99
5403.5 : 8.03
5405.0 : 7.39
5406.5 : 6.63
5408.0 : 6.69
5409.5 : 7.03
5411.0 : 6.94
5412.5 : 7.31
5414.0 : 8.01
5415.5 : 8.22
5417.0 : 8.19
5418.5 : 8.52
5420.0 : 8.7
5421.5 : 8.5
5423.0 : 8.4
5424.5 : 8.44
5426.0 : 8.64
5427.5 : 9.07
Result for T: 6.63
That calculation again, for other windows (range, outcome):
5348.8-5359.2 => 7.64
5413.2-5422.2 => 8.01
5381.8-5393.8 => 7.97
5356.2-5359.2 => 8.73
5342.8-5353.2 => 7.59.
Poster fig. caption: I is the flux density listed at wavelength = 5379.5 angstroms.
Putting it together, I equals 8.89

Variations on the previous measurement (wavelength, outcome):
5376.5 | 8.48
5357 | 8.73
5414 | 8.01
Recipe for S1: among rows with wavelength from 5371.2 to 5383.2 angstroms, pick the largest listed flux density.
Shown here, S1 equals 8.89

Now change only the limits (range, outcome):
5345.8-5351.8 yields 7.83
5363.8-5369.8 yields 8.28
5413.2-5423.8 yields 8.7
